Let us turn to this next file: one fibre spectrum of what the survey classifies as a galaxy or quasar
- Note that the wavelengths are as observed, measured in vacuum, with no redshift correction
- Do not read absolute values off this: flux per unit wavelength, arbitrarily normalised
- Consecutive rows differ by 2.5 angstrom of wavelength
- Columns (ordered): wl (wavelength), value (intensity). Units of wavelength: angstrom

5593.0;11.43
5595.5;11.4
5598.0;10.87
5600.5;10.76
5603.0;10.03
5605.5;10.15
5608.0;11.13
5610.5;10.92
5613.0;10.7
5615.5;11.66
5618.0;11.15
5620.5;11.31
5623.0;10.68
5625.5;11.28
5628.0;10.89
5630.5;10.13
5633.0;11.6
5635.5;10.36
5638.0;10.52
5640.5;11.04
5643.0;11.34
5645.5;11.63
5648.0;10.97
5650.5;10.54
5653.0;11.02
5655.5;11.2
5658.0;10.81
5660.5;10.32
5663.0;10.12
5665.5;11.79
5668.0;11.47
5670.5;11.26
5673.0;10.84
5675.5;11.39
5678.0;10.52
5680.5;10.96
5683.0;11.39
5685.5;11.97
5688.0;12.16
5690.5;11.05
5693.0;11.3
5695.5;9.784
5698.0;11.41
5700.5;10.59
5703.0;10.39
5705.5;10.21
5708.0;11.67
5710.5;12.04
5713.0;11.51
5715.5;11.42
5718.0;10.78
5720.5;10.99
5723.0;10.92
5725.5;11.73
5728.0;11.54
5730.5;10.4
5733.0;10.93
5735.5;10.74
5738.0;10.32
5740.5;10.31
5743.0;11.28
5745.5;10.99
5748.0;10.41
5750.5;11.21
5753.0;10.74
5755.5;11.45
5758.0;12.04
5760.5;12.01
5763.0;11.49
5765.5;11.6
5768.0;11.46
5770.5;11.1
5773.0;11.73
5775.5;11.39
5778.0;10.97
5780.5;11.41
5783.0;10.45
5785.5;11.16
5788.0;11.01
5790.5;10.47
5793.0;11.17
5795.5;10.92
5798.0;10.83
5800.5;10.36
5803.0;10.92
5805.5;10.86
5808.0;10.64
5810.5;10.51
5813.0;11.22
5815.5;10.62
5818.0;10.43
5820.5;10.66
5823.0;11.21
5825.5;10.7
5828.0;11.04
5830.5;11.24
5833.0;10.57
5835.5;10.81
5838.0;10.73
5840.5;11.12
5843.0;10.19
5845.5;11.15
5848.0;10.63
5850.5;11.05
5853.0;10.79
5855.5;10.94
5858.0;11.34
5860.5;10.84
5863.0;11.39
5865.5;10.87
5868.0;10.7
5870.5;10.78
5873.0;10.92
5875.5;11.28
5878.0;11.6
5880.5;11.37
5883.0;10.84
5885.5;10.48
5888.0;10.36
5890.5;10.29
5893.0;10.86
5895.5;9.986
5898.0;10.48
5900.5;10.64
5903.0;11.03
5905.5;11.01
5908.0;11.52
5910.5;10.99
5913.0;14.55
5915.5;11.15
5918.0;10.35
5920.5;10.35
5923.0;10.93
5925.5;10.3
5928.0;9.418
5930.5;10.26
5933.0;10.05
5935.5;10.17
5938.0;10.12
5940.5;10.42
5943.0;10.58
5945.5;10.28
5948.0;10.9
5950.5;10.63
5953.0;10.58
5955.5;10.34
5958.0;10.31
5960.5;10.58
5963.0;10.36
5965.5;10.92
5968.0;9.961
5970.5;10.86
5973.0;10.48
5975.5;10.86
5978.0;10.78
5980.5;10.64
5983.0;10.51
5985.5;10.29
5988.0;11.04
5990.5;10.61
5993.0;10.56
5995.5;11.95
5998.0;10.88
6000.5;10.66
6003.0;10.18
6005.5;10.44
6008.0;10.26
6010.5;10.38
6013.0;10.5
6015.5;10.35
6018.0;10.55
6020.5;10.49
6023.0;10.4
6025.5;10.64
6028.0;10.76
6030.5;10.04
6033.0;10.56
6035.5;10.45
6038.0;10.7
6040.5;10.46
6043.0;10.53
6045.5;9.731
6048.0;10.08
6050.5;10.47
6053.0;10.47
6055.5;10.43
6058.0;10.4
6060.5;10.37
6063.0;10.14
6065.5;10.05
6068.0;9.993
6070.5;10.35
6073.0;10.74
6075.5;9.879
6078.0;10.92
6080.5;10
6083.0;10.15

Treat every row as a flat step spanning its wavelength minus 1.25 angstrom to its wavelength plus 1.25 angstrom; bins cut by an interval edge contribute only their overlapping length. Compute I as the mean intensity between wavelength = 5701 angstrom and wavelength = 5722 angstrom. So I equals 11.1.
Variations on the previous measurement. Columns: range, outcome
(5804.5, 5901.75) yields 10.8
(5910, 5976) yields 10.6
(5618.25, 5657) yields 11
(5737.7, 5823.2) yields 11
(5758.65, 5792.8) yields 11.3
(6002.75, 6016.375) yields 10.4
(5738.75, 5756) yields 10.9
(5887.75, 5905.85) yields 10.6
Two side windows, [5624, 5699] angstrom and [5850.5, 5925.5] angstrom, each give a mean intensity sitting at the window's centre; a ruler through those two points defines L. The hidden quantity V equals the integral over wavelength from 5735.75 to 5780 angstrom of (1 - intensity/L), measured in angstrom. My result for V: -0.8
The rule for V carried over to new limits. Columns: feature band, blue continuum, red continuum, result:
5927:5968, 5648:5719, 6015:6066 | 0.8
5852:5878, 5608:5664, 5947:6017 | -0.7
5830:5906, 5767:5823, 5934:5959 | -1.1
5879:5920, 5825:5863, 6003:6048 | -0.9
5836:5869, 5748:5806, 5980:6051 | 0.1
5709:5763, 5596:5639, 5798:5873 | -1.5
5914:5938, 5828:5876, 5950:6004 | 0.9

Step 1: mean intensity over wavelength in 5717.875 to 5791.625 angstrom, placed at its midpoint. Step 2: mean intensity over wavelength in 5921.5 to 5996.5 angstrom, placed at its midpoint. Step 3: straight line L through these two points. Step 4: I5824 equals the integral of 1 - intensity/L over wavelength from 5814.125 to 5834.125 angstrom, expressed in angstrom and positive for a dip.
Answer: 0.2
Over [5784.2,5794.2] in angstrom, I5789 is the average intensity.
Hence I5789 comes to 10.9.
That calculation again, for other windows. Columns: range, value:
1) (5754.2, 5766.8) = 11.7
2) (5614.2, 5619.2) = 11.4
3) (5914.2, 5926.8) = 10.6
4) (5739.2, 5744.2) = 10.8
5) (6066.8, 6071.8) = 10.2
